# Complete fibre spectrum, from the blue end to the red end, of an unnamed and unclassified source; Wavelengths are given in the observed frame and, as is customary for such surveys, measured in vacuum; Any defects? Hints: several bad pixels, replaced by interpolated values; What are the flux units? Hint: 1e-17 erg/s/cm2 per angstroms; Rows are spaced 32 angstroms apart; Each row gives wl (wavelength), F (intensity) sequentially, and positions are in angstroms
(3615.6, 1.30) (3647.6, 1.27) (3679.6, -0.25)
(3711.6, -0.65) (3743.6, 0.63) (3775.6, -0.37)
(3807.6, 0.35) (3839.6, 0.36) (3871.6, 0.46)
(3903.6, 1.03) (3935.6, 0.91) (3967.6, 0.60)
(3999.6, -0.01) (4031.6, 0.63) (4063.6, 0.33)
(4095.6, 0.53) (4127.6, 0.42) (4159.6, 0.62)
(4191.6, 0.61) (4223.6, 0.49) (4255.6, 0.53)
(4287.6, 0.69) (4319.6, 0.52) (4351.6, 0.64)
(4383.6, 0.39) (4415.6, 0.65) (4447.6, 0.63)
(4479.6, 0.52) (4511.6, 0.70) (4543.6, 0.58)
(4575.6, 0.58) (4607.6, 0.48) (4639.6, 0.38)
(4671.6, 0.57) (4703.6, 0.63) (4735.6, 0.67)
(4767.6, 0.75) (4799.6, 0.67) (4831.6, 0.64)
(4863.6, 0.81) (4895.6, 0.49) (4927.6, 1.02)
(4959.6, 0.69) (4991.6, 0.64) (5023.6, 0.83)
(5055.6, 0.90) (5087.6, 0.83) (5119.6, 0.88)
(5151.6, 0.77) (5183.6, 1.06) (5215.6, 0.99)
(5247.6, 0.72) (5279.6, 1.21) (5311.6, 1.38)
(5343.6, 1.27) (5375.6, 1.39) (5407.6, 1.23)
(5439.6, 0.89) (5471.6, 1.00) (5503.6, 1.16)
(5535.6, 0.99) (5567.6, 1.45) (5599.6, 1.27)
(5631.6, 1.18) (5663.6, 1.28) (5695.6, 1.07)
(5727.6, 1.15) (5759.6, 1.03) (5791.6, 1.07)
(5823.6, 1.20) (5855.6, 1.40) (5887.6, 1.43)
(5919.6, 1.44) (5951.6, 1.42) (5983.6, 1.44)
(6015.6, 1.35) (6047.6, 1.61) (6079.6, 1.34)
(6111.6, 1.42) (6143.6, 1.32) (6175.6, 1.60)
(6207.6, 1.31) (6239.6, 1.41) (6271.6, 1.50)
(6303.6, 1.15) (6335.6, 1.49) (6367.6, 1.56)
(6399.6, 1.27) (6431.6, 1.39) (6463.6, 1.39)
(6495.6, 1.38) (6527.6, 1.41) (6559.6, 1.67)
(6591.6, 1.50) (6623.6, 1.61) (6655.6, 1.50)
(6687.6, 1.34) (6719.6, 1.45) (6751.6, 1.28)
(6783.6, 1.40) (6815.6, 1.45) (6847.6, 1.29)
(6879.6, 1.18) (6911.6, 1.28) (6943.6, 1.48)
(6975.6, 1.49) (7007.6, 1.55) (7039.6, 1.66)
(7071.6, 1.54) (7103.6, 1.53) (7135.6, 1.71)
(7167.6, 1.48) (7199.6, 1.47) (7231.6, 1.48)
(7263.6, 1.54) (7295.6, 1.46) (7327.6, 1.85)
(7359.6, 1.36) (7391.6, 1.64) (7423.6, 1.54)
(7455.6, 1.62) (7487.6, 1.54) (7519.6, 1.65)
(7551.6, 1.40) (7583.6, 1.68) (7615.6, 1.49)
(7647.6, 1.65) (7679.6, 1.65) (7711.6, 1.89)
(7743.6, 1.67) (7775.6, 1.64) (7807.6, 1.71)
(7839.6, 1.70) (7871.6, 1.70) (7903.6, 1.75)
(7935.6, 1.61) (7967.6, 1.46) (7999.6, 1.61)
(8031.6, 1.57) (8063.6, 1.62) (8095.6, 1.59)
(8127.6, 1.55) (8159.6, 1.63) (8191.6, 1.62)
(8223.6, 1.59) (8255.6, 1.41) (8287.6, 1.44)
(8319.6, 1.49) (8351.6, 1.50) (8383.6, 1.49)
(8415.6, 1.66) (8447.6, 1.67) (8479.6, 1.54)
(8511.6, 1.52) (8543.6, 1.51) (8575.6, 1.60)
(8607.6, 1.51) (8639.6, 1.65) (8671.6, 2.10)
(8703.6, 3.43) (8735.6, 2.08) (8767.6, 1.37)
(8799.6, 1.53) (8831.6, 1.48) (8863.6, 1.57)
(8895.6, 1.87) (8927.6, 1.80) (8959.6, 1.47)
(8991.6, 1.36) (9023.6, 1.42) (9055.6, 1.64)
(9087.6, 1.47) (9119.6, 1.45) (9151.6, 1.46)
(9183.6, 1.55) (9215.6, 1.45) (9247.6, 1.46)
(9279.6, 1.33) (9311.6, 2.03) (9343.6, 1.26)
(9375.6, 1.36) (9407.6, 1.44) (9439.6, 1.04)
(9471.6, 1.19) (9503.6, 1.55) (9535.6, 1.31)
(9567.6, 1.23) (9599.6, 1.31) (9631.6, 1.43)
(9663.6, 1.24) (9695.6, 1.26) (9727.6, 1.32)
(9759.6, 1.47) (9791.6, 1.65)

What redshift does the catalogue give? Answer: 0.324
